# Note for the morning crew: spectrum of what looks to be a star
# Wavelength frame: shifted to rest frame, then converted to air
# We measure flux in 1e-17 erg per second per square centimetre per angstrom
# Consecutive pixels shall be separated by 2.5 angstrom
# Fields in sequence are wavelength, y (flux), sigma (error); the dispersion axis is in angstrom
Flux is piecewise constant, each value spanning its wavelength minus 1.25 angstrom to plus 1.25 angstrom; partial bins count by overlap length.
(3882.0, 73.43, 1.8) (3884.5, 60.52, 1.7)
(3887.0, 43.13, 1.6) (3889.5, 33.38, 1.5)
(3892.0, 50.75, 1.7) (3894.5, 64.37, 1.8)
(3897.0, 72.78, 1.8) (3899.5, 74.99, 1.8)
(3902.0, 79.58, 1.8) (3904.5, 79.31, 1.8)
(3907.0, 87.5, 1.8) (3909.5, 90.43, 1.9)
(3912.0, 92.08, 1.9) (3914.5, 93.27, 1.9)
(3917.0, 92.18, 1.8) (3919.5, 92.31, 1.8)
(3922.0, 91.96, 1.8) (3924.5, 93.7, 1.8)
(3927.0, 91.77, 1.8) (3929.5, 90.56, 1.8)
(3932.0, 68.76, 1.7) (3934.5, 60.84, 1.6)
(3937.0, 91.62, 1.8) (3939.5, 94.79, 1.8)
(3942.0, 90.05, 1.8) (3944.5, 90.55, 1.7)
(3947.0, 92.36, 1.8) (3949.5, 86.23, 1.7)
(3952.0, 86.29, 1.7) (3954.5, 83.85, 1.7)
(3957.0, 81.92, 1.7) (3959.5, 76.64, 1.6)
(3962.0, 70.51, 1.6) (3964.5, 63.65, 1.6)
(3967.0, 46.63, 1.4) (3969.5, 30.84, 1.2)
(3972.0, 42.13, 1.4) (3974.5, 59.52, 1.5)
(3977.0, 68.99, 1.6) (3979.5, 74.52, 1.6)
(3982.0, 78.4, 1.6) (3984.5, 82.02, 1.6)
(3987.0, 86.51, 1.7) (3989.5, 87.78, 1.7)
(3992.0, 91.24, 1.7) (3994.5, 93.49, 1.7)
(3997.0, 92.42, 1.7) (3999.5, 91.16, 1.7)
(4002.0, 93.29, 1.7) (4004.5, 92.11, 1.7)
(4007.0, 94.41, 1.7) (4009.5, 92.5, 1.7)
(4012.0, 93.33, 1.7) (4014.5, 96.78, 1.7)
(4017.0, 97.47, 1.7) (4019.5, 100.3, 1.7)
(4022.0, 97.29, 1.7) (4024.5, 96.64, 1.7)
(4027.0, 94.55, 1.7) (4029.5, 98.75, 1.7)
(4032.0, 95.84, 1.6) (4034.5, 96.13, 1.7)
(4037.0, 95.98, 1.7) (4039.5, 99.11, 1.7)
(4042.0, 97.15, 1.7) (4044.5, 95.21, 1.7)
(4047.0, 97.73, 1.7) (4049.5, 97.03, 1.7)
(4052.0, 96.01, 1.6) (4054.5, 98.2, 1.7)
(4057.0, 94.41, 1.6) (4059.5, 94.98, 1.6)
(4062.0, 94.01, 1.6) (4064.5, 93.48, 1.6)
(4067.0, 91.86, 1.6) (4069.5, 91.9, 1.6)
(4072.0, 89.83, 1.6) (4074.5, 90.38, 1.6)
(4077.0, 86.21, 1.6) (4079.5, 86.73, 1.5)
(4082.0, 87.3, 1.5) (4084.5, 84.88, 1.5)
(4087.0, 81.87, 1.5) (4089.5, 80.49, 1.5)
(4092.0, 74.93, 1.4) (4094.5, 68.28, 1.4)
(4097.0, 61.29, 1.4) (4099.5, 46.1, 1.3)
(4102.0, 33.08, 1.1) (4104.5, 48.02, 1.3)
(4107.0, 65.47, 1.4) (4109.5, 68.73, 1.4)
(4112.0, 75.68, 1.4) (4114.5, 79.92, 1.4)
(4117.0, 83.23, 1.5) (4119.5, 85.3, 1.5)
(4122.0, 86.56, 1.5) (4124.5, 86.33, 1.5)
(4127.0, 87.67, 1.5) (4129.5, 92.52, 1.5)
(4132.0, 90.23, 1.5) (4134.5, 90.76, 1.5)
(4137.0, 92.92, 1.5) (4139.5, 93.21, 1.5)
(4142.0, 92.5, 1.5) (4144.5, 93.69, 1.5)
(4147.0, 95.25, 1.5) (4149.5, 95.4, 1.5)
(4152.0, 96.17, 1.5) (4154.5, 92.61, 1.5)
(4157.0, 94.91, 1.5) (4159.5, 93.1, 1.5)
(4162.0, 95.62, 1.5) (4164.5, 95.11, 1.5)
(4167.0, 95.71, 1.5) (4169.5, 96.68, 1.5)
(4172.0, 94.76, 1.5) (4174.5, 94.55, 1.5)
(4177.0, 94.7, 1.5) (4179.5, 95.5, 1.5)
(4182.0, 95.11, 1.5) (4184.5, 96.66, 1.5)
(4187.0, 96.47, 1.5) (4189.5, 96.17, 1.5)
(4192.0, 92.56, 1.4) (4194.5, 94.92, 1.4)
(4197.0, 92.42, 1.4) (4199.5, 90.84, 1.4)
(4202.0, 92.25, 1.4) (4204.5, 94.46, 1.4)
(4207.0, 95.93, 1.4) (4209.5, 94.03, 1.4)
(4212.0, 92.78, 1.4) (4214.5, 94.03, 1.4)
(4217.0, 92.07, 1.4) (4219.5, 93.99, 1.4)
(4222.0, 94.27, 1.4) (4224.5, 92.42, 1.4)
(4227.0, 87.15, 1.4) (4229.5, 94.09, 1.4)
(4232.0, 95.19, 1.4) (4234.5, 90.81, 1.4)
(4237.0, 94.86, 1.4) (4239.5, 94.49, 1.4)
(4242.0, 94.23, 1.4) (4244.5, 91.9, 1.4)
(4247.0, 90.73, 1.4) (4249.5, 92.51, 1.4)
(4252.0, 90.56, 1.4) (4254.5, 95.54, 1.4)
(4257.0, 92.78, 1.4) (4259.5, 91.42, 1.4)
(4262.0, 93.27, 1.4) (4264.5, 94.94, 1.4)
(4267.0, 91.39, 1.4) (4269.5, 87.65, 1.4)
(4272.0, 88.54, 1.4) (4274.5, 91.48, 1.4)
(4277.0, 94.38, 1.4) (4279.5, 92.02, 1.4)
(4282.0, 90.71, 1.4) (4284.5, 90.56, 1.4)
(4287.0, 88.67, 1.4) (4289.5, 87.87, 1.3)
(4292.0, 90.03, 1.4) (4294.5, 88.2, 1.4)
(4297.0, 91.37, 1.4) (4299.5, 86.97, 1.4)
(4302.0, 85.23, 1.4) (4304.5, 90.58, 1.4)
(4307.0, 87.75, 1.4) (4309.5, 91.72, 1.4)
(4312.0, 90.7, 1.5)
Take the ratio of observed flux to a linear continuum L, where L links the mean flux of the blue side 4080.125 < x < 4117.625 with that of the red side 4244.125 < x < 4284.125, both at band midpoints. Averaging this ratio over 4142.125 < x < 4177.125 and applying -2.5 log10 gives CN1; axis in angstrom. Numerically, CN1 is -0.22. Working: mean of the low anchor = 69.3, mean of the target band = 94.8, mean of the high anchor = 91.8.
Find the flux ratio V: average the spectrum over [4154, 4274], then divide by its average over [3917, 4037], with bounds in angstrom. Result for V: 1.1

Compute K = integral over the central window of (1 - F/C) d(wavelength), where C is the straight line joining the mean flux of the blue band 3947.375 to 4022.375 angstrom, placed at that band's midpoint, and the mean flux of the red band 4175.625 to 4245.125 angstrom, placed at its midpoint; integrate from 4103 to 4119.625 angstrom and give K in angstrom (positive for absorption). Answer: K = 3.27 angstrom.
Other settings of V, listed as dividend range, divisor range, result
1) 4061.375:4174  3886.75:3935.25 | 1.08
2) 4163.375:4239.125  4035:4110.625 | 1.13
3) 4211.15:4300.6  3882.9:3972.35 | 1.20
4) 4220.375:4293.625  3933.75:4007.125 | 1.16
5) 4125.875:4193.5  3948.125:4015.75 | 1.19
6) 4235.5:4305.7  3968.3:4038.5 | 1.06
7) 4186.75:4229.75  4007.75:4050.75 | 0.97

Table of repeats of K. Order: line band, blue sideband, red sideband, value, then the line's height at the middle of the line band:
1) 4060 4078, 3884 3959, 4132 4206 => -0.6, 88.6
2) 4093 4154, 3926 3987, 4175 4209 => 6.5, 88.9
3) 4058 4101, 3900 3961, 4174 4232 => 3.8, 90.5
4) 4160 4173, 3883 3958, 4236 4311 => -1.1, 87.7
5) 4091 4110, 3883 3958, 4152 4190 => 7.0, 90.9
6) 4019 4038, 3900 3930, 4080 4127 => -4.2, 79.3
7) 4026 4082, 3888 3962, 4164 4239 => -4.4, 87.4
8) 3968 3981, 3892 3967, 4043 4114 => 4.2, 82.1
